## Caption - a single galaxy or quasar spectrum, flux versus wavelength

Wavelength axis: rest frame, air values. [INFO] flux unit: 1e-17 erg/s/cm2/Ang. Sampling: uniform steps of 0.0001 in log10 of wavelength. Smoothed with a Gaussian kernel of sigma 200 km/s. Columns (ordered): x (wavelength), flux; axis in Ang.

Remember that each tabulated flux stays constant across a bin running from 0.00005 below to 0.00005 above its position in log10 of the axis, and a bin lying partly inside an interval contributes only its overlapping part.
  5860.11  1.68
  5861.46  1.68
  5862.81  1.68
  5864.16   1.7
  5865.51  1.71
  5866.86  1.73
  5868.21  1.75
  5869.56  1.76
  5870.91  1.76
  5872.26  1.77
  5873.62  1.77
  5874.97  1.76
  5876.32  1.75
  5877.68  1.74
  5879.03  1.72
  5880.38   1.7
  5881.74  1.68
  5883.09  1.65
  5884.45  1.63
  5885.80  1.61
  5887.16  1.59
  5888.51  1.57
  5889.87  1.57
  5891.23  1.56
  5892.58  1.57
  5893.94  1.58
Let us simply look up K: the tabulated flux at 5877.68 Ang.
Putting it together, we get 1.74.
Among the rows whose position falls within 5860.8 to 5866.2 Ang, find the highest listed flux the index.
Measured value 1.71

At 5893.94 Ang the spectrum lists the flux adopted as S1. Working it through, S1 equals 1.58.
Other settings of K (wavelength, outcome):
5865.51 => 1.71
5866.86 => 1.73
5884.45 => 1.63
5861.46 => 1.68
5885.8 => 1.61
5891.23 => 1.56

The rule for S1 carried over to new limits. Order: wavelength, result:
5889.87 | 1.57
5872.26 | 1.77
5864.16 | 1.7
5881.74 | 1.68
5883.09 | 1.65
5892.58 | 1.57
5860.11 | 1.68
